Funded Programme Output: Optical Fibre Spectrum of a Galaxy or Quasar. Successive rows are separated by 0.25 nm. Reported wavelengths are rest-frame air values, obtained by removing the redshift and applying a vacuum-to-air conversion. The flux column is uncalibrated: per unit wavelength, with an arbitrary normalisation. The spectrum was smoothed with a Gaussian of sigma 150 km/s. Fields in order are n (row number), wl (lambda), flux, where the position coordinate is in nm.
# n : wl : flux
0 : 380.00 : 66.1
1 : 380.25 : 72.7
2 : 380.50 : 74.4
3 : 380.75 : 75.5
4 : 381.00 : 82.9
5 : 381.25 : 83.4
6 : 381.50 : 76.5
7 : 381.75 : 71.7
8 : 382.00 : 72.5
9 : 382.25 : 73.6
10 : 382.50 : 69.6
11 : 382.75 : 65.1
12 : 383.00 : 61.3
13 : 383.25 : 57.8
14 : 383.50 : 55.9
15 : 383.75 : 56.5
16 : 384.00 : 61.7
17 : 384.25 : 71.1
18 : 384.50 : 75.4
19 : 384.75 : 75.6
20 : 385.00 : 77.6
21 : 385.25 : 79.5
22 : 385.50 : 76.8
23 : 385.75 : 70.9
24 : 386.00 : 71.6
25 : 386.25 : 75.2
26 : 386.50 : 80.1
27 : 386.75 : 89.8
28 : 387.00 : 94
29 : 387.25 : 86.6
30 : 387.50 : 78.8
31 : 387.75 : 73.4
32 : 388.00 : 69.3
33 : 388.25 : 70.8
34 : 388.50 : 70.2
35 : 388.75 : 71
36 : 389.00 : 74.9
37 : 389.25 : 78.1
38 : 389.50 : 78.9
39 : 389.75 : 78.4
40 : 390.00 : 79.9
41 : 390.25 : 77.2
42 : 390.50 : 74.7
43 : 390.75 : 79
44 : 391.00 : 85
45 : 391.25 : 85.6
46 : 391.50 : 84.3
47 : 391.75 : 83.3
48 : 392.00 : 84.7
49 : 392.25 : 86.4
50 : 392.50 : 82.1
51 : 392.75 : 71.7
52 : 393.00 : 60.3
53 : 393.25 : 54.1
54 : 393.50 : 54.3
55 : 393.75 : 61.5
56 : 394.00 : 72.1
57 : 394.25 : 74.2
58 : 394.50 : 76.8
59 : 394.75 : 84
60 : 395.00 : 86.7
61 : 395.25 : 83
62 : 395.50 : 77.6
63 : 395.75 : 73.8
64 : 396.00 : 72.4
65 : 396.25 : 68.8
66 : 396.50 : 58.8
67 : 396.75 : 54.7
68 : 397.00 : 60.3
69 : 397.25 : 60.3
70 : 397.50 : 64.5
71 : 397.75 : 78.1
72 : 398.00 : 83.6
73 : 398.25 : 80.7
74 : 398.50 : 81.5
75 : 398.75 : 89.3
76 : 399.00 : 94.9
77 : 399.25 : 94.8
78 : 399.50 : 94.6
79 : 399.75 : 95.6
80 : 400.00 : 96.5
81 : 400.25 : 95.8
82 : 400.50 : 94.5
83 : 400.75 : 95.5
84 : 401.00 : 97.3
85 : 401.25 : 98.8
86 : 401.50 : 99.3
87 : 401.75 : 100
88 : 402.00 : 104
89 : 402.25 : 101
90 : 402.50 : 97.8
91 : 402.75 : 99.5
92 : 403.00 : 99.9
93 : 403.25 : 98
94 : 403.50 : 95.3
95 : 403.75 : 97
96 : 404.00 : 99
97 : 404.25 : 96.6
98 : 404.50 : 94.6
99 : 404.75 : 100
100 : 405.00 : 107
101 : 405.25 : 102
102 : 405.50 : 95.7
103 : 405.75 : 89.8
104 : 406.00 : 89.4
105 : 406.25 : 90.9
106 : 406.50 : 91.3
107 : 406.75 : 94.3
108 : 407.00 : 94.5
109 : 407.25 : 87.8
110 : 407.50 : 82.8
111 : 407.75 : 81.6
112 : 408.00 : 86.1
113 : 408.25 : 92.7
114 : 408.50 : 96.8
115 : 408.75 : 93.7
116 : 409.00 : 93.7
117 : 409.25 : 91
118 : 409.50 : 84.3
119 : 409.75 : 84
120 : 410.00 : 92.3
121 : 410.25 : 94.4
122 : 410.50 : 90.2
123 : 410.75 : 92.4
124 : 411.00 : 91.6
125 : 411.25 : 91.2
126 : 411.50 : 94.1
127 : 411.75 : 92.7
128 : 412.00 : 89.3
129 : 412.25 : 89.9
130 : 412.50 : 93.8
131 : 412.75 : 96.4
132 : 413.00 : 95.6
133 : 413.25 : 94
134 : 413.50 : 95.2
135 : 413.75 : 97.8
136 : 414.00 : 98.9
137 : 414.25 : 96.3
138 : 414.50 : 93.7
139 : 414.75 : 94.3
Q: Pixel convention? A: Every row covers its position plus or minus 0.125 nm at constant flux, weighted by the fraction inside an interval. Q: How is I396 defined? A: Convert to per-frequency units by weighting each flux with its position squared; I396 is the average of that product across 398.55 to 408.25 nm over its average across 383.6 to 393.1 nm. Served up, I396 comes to 1.3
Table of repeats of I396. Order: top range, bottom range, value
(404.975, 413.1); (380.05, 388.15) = 1.41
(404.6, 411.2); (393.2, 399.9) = 1.29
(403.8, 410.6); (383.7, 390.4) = 1.35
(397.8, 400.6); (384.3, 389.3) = 1.26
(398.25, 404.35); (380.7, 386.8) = 1.46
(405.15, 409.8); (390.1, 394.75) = 1.30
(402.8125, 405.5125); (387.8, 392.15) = 1.36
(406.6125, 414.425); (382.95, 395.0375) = 1.37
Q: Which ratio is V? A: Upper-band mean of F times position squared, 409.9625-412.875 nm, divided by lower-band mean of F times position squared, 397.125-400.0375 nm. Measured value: 1.17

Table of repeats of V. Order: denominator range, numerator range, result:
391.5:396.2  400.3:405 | 1.38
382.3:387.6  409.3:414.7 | 1.46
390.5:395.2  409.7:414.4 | 1.35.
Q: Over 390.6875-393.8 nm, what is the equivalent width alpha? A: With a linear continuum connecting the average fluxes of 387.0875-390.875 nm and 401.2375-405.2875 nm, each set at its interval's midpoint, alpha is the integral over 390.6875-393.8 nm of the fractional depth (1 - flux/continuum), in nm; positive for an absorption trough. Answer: 0.24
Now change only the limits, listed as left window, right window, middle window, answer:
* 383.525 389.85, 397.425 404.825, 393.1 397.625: 0.928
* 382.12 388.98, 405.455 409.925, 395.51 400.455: 0.202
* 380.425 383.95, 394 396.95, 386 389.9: -0.363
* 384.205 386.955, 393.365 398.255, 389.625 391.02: -0.078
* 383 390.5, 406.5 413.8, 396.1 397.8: 0.387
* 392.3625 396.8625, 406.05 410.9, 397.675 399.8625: -0.339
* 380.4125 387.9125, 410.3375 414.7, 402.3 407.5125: -0.437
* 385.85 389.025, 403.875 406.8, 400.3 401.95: -0.112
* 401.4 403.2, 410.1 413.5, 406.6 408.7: 0.137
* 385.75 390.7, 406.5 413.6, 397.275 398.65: 0.115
